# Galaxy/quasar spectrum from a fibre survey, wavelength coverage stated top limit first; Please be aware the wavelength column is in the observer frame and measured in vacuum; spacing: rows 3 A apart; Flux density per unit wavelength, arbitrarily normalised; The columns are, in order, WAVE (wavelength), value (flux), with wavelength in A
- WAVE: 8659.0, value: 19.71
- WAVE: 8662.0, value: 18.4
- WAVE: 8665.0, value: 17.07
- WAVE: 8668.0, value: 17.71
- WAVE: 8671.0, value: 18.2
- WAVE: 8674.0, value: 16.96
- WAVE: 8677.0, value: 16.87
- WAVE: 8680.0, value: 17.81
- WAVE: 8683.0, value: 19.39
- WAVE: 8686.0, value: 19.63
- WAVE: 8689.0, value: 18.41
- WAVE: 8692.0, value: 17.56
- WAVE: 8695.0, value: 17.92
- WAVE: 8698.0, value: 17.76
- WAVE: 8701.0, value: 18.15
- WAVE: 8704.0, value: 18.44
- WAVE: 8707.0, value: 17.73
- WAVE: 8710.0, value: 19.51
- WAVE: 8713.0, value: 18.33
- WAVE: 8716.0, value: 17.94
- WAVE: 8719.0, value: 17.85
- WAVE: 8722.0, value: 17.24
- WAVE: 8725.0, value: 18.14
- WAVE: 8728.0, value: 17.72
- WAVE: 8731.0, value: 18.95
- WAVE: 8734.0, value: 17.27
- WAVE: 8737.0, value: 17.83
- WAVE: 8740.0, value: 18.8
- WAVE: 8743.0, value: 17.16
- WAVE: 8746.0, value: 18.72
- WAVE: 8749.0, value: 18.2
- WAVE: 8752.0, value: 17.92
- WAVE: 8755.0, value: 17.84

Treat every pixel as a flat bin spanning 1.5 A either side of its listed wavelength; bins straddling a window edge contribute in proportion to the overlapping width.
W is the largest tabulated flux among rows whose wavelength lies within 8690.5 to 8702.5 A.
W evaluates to 18.15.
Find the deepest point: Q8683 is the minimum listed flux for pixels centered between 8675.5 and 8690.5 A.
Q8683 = 16.87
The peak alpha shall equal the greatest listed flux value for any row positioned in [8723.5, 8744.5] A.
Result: 18.95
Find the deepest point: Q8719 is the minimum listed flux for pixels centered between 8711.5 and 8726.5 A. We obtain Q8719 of 17.24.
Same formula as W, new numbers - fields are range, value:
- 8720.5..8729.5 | 18.14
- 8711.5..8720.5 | 18.33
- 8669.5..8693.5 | 19.63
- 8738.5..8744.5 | 18.8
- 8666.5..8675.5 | 18.2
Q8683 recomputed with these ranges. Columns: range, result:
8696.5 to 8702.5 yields 17.76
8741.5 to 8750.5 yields 17.16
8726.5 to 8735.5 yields 17.27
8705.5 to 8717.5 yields 17.73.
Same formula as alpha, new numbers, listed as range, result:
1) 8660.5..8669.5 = 18.4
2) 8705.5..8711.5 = 19.51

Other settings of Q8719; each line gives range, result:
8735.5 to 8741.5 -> 17.83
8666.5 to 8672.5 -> 17.71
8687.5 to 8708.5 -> 17.56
